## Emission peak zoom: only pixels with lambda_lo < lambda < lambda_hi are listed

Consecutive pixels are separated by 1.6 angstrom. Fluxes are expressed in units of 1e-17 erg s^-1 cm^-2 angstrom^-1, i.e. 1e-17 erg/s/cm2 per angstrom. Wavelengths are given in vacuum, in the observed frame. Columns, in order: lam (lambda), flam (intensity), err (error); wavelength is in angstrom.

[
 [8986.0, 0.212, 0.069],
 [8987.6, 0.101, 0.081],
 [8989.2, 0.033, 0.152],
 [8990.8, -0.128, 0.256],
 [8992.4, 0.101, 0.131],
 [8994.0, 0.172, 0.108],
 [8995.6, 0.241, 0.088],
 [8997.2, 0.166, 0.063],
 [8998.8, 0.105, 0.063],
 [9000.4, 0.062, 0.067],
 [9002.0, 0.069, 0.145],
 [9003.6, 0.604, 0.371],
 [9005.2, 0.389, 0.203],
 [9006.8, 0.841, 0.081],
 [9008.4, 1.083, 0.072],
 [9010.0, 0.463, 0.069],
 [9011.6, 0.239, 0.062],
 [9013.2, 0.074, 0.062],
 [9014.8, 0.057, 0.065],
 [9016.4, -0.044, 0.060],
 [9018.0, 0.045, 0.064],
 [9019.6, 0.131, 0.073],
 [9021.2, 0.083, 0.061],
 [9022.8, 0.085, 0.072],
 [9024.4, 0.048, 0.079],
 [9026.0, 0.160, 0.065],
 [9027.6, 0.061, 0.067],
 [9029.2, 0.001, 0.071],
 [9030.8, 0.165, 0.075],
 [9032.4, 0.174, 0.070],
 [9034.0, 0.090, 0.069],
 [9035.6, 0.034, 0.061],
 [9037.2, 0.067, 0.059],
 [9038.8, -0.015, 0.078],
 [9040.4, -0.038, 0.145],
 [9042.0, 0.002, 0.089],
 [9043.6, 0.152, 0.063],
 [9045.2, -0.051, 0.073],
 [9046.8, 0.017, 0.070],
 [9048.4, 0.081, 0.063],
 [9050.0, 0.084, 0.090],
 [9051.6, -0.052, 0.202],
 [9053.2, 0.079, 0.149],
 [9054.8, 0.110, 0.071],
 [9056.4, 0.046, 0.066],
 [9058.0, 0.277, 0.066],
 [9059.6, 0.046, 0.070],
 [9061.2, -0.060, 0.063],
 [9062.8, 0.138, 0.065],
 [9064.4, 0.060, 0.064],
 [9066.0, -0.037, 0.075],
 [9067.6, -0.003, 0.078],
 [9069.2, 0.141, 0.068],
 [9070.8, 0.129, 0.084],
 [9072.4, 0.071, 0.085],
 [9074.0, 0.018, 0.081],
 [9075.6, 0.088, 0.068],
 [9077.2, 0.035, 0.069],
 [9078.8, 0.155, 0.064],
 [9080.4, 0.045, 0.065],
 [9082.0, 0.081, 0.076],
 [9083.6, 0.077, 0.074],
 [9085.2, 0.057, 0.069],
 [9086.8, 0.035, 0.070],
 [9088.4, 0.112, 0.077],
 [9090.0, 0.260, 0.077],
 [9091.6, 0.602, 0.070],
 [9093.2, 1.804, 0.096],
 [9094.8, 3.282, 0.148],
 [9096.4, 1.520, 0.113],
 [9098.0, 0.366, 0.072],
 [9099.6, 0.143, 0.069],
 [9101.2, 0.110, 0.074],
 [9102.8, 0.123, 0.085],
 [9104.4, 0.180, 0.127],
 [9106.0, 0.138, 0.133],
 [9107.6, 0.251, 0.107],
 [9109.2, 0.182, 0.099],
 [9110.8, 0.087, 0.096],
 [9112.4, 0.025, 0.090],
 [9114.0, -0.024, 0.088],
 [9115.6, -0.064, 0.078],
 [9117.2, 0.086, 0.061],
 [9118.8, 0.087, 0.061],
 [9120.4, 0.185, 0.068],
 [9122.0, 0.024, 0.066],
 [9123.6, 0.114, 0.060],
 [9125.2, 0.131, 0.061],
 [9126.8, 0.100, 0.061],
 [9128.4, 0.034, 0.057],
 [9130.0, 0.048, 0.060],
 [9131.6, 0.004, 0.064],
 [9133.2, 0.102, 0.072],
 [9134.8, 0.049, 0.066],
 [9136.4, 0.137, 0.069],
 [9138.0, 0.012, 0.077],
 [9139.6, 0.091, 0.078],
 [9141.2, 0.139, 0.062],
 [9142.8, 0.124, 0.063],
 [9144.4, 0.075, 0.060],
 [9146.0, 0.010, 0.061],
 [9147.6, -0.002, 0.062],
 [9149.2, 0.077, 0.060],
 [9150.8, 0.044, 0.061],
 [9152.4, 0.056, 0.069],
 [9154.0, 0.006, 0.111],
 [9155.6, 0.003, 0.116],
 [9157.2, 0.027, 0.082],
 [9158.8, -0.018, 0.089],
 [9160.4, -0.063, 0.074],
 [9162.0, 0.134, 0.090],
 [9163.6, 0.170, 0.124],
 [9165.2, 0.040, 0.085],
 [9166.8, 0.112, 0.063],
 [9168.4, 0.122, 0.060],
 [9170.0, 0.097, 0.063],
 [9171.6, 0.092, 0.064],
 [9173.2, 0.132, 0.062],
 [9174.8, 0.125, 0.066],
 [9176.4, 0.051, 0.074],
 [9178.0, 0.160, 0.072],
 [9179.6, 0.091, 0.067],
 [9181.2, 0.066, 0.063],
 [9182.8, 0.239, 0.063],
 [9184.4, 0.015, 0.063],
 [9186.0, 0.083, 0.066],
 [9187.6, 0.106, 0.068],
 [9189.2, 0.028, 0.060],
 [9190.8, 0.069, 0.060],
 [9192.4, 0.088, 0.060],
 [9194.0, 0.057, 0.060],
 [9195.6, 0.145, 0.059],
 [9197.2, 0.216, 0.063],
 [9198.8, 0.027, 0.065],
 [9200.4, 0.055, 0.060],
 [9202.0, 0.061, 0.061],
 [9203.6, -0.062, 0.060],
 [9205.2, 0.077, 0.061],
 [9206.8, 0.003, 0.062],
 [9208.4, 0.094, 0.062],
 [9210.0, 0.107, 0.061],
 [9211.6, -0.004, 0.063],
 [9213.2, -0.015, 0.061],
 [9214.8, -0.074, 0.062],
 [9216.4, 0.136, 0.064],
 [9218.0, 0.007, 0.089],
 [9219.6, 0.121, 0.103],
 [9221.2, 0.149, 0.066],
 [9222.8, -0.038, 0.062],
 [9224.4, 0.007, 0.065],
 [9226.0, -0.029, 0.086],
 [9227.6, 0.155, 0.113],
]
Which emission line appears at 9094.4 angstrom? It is [O III] 5007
